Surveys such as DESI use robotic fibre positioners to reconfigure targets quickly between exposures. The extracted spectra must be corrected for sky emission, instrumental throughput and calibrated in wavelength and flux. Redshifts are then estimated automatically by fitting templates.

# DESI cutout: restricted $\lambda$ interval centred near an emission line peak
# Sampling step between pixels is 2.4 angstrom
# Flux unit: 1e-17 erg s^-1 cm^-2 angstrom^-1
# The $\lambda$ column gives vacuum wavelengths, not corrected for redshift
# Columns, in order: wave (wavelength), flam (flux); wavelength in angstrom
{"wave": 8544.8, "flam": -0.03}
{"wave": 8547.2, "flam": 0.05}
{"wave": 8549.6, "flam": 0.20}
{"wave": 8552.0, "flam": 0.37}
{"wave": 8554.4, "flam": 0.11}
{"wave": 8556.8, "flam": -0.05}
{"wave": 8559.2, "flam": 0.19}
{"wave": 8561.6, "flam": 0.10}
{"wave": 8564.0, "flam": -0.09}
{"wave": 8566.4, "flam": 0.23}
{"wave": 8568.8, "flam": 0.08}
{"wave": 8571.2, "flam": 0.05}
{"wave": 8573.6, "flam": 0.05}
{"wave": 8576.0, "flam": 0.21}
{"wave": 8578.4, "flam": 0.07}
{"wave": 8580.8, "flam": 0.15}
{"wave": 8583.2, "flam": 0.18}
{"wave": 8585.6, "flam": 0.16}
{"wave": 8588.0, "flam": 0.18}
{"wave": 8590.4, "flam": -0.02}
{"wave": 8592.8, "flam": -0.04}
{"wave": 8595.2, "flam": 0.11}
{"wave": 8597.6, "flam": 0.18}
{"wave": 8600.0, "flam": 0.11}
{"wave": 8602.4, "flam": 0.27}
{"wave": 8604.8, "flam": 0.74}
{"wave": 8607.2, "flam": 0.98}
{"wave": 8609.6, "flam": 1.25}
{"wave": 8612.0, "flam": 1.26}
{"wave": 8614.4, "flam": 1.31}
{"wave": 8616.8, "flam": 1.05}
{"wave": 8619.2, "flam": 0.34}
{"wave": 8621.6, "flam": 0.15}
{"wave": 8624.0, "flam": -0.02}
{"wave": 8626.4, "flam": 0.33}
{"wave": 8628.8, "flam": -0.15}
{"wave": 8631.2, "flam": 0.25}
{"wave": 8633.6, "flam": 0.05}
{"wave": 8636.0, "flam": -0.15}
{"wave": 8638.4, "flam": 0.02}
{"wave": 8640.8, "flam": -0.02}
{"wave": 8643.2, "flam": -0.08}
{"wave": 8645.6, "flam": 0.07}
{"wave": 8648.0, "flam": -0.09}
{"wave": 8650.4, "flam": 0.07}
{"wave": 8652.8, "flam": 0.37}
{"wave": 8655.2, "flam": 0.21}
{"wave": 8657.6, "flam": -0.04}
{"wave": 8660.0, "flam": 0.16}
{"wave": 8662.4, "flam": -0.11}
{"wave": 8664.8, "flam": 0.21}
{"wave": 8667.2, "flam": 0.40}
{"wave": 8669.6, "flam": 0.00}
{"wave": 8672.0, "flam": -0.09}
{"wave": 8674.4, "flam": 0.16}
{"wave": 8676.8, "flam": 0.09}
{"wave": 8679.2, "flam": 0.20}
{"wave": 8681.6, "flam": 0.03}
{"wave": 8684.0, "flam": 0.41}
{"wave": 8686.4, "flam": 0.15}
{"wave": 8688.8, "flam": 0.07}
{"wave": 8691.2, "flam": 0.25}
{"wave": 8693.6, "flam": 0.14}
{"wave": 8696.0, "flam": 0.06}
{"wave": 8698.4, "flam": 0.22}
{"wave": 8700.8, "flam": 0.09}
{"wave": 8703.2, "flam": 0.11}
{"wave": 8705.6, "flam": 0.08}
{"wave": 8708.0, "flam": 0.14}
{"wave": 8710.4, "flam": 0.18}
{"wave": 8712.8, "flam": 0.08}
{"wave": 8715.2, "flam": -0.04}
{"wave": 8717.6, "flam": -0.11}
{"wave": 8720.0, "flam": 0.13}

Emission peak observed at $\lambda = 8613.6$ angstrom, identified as [O II]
